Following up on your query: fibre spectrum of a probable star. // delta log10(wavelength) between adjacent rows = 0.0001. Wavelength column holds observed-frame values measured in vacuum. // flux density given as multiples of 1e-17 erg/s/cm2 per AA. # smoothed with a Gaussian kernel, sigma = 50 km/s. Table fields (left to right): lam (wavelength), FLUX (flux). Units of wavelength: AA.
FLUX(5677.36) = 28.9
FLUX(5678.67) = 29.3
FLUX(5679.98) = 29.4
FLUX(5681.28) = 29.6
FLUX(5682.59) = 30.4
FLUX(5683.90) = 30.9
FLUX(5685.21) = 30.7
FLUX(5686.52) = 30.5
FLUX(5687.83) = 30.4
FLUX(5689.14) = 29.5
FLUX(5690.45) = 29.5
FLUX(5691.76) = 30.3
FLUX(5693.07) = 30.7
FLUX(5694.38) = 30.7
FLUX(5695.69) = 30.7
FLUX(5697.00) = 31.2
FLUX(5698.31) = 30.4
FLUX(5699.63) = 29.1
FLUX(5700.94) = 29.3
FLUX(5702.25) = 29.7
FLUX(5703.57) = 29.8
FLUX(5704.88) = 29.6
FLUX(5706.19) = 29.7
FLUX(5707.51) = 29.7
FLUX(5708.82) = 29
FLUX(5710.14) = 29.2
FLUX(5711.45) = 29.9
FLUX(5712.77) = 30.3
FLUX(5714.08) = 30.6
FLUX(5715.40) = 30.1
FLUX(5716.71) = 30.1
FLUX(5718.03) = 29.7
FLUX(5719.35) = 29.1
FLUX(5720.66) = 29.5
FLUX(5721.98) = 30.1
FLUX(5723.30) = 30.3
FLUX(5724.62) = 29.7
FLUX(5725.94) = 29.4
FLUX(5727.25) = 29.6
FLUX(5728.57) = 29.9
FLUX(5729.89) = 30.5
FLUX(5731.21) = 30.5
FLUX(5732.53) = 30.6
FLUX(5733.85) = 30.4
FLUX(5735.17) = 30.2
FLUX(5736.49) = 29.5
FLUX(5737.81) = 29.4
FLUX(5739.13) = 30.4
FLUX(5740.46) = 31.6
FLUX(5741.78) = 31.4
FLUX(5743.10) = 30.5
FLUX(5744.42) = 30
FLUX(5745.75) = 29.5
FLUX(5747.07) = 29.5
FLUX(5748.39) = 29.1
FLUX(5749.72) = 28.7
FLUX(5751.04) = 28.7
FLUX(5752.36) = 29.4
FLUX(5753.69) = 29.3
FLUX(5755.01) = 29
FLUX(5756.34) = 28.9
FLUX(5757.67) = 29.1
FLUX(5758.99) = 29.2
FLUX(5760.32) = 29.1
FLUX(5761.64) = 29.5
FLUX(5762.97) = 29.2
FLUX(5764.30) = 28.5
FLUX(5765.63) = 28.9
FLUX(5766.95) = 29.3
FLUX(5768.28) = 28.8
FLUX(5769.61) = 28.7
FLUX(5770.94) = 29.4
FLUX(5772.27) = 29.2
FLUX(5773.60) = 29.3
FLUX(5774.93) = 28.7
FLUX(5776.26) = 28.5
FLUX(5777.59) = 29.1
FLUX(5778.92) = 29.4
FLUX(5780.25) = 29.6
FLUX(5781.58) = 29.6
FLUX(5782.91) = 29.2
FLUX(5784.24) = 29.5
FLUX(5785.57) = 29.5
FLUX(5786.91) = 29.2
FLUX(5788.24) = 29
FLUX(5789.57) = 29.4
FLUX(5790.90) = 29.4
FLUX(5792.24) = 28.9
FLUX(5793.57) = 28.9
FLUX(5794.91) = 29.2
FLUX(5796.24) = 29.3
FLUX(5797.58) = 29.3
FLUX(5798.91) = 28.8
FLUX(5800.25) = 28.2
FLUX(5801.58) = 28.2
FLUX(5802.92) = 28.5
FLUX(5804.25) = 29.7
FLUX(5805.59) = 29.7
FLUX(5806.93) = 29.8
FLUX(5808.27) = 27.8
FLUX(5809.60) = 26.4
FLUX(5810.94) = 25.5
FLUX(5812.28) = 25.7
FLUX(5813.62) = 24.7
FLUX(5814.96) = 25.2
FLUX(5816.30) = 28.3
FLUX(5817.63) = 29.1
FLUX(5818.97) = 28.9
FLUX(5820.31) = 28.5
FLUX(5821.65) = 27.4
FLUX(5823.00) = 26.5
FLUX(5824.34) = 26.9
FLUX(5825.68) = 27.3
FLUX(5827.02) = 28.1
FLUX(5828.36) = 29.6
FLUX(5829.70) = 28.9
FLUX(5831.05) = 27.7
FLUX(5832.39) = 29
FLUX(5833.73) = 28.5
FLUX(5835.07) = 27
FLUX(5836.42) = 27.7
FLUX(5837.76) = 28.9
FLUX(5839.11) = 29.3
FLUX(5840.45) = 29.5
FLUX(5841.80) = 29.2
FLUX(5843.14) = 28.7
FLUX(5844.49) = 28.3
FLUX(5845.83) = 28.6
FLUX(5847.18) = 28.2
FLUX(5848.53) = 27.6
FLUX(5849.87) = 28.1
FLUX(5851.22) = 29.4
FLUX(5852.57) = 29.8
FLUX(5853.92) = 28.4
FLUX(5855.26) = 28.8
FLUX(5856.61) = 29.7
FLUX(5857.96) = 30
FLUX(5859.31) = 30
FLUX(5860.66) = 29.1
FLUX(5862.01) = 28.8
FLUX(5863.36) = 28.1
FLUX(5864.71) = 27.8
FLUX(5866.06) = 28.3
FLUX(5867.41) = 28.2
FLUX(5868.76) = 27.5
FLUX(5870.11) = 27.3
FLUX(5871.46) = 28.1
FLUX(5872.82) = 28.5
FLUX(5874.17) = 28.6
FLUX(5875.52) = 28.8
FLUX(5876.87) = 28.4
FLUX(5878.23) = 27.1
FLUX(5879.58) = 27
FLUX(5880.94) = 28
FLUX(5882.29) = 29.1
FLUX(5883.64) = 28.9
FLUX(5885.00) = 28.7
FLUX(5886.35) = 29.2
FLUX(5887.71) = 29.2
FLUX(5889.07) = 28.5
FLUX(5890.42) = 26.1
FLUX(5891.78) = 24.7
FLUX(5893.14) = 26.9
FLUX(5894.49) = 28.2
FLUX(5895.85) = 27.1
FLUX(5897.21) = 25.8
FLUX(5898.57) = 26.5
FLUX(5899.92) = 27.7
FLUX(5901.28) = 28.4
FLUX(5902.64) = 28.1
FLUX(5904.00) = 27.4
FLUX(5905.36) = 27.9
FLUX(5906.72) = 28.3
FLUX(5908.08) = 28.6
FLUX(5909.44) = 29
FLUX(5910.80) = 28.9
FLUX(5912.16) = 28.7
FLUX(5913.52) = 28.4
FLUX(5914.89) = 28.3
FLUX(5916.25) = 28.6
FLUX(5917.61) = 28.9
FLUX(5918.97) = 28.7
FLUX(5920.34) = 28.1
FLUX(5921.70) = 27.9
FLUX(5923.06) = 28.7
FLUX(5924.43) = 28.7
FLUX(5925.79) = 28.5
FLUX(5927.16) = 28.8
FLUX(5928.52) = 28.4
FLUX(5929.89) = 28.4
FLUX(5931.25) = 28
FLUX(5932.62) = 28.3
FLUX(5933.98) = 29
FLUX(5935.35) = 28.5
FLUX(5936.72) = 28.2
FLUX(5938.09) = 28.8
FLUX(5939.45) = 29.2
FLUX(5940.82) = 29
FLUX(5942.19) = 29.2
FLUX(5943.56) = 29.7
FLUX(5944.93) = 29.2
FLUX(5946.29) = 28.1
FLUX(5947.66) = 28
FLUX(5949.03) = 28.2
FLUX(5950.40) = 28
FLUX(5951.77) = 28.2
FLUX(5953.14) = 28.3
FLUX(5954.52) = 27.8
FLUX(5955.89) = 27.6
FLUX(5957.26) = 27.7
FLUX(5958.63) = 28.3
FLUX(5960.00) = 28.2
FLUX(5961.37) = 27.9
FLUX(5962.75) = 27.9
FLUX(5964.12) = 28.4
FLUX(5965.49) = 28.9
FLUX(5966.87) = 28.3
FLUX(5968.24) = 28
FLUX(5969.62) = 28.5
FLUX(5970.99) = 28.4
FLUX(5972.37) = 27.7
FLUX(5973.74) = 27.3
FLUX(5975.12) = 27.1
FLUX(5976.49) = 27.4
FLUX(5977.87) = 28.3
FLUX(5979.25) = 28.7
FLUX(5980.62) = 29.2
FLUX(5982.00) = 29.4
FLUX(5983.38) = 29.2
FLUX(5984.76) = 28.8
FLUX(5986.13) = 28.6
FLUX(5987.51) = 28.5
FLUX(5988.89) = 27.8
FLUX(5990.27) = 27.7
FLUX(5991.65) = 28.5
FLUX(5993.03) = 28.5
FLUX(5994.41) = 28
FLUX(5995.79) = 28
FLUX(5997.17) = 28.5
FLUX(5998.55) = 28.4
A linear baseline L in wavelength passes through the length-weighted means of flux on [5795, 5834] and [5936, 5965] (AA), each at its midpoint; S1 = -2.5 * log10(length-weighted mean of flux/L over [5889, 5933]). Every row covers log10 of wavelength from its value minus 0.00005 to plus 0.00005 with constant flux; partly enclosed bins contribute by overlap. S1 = 0.01 mag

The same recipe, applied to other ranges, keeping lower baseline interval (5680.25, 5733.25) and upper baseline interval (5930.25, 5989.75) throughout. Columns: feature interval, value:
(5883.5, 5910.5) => 0.04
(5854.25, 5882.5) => 0.02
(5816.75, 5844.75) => 0.03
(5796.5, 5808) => 0.02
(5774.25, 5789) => 0.01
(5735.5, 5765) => 0.01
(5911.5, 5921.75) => 0.01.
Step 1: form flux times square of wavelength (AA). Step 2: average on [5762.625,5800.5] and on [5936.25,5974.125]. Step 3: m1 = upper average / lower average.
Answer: 1.03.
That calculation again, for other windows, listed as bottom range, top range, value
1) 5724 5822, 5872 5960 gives 1.02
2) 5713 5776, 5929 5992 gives 1.03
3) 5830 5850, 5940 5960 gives 1.04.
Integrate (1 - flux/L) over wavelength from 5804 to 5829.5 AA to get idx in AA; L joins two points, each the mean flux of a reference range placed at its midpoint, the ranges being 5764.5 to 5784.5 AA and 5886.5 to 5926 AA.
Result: 1.0 AA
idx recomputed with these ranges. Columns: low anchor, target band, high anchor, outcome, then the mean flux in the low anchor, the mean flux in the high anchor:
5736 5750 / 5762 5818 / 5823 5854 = 1.13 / 30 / 28.4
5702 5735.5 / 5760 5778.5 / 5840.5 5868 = 0.29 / 29.9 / 28.8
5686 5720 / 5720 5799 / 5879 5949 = 0.05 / 30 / 28.2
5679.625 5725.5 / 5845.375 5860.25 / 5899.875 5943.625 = 0.00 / 30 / 28.5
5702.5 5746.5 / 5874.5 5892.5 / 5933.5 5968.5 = 0.56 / 30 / 28.4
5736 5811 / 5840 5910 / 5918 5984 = 1.20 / 29.2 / 28.4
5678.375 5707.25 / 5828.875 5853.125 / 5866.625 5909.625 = -0.16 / 30.1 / 27.9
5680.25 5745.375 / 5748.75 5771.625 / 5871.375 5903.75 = 0.32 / 30.1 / 27.8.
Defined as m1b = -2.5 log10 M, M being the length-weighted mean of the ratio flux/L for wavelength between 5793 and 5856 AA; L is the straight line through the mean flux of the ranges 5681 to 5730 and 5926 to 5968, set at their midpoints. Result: 0.04 mag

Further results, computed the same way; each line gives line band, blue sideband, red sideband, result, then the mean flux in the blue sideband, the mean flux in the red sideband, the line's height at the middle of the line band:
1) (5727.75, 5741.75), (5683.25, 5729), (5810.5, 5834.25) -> -0.03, 30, 27.6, 29.4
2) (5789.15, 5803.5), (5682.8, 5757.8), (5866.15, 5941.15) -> 0.01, 29.9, 28.2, 29.2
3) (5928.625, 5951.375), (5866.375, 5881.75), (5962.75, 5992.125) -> -0.02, 28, 28.3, 28.2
